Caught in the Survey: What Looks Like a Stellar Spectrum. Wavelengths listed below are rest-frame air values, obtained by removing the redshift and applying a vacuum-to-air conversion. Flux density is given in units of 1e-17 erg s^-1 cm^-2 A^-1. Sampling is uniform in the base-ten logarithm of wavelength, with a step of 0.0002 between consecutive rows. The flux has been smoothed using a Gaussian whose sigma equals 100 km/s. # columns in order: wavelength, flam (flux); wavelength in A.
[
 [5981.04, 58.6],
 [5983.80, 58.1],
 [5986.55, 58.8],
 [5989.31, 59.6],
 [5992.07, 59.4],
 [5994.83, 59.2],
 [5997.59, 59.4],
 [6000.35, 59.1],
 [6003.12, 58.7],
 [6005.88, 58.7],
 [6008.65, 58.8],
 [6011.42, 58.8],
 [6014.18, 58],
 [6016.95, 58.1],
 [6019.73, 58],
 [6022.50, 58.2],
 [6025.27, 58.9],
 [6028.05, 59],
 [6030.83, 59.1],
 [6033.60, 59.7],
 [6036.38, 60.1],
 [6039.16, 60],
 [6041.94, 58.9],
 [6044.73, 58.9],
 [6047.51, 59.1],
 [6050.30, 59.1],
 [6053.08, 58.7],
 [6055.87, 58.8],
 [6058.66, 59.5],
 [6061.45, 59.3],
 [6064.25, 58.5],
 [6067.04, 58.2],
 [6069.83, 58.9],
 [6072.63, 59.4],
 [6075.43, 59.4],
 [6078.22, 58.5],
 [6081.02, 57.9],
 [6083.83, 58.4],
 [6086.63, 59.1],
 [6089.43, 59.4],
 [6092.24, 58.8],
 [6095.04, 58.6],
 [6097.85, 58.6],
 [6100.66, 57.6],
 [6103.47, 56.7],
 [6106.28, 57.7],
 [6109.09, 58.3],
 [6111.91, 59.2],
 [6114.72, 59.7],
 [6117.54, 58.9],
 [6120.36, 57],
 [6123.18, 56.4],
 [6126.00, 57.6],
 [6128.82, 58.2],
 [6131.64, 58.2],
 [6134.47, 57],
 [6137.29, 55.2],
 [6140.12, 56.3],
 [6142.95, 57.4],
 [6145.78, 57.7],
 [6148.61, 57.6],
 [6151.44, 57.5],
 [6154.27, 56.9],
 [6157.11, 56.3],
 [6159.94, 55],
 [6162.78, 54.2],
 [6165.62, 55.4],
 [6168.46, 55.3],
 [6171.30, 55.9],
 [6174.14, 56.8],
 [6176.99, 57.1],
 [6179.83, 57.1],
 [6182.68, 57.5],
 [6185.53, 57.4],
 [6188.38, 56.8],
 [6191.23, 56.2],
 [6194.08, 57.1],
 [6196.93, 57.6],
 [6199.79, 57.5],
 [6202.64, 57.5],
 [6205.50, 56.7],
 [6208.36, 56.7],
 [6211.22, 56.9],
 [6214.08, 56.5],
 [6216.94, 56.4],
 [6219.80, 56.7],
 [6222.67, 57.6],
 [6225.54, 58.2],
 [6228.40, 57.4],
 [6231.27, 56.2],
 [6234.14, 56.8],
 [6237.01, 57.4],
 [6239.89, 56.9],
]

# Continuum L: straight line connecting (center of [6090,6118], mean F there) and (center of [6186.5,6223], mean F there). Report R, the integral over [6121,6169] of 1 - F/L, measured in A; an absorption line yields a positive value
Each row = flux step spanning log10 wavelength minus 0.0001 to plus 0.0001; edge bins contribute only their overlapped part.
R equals 1.0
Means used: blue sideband 58.4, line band 56.6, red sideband 56.9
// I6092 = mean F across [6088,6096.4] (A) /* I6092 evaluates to 59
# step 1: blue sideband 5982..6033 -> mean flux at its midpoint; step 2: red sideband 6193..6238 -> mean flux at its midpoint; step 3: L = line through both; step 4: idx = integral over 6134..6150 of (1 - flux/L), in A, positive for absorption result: 0.2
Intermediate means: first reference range 58.8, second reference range 57.1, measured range 56.9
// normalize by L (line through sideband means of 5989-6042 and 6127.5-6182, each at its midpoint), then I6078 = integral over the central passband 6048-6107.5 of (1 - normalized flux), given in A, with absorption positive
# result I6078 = -0.7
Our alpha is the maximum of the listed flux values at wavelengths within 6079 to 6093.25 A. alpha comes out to 59.4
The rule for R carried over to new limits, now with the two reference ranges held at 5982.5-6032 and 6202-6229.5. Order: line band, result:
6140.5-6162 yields 0.3 A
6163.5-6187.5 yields 0.4 A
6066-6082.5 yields -0.1 A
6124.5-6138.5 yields 0.1 A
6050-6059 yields -0.1 A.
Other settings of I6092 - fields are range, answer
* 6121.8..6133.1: 57.6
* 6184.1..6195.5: 56.9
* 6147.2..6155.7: 57.3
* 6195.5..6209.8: 57.2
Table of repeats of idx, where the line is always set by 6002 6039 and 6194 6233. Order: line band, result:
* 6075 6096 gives -0.18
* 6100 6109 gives 0.09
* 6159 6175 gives 0.58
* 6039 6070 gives -0.23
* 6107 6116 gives -0.15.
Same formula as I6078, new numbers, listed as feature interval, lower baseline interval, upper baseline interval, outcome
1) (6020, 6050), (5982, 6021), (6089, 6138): -0.3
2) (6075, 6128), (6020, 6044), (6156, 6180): -0.7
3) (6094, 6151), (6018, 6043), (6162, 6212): 0.0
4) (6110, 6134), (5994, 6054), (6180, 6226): -0.1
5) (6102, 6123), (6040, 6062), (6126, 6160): -0.1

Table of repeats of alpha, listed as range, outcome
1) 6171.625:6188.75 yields 57.5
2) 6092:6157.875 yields 59.7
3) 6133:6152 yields 57.7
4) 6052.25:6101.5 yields 59.5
